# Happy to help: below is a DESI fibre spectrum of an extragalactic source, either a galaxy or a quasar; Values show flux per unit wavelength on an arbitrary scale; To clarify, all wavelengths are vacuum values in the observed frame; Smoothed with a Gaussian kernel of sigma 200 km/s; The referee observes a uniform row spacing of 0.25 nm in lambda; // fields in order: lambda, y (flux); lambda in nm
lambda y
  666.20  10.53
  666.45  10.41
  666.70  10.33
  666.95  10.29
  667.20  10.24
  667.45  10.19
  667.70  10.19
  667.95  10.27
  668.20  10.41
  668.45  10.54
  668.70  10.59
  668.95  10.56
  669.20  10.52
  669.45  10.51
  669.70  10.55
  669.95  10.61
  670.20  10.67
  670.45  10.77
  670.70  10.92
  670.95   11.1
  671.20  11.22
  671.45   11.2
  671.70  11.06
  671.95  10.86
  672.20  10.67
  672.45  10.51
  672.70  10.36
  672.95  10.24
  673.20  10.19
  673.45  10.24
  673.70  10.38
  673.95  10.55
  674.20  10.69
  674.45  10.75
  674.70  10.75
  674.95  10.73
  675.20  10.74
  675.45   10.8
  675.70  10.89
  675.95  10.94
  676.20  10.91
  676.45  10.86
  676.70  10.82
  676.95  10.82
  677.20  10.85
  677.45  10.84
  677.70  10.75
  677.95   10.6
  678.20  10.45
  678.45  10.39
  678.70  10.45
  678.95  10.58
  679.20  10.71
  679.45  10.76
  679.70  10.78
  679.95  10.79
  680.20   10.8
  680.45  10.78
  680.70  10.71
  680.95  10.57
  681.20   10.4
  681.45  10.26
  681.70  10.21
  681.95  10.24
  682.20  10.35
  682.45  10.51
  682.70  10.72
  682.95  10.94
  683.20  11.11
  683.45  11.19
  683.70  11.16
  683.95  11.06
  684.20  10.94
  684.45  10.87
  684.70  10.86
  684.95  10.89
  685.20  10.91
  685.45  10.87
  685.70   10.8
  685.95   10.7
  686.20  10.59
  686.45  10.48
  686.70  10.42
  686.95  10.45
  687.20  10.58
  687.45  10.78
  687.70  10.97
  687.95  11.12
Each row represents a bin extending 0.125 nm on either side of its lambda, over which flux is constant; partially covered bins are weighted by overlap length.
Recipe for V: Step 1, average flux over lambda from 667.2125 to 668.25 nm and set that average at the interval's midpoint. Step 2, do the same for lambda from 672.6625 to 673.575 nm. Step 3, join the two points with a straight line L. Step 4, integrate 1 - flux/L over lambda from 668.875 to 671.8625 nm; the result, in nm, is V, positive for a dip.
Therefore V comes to -0.16 nm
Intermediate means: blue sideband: 10.3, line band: 10.8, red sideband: 10.2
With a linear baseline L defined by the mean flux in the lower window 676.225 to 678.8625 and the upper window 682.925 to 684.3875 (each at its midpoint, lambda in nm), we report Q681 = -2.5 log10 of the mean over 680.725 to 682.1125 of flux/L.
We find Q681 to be 0.06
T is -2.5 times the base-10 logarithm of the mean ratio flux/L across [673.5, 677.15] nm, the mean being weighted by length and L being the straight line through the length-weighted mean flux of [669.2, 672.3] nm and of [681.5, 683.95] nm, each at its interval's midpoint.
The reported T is 0.00 mag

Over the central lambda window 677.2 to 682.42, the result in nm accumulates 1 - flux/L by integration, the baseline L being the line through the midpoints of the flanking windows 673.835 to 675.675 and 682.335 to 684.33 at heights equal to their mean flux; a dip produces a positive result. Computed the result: 0.14 nm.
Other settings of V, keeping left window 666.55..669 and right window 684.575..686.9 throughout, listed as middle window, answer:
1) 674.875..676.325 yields -0.05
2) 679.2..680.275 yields -0.02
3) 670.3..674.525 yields -0.10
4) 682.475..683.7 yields -0.04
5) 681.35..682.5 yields 0.04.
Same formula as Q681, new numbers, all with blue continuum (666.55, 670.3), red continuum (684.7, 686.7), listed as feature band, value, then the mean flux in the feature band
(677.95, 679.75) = 0.003 mag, 10.6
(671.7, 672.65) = -0.021 mag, 10.7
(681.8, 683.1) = 0.012 mag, 10.6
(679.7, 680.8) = -0.014 mag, 10.8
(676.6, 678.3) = -0.015 mag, 10.7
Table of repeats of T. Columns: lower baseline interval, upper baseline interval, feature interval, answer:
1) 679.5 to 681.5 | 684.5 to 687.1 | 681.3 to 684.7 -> -0.01 mag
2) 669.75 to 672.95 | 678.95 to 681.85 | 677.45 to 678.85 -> 0.01 mag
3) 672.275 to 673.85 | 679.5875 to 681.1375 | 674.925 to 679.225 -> -0.02 mag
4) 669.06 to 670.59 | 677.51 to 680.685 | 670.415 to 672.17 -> -0.04 mag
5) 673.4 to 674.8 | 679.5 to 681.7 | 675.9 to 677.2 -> -0.03 mag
